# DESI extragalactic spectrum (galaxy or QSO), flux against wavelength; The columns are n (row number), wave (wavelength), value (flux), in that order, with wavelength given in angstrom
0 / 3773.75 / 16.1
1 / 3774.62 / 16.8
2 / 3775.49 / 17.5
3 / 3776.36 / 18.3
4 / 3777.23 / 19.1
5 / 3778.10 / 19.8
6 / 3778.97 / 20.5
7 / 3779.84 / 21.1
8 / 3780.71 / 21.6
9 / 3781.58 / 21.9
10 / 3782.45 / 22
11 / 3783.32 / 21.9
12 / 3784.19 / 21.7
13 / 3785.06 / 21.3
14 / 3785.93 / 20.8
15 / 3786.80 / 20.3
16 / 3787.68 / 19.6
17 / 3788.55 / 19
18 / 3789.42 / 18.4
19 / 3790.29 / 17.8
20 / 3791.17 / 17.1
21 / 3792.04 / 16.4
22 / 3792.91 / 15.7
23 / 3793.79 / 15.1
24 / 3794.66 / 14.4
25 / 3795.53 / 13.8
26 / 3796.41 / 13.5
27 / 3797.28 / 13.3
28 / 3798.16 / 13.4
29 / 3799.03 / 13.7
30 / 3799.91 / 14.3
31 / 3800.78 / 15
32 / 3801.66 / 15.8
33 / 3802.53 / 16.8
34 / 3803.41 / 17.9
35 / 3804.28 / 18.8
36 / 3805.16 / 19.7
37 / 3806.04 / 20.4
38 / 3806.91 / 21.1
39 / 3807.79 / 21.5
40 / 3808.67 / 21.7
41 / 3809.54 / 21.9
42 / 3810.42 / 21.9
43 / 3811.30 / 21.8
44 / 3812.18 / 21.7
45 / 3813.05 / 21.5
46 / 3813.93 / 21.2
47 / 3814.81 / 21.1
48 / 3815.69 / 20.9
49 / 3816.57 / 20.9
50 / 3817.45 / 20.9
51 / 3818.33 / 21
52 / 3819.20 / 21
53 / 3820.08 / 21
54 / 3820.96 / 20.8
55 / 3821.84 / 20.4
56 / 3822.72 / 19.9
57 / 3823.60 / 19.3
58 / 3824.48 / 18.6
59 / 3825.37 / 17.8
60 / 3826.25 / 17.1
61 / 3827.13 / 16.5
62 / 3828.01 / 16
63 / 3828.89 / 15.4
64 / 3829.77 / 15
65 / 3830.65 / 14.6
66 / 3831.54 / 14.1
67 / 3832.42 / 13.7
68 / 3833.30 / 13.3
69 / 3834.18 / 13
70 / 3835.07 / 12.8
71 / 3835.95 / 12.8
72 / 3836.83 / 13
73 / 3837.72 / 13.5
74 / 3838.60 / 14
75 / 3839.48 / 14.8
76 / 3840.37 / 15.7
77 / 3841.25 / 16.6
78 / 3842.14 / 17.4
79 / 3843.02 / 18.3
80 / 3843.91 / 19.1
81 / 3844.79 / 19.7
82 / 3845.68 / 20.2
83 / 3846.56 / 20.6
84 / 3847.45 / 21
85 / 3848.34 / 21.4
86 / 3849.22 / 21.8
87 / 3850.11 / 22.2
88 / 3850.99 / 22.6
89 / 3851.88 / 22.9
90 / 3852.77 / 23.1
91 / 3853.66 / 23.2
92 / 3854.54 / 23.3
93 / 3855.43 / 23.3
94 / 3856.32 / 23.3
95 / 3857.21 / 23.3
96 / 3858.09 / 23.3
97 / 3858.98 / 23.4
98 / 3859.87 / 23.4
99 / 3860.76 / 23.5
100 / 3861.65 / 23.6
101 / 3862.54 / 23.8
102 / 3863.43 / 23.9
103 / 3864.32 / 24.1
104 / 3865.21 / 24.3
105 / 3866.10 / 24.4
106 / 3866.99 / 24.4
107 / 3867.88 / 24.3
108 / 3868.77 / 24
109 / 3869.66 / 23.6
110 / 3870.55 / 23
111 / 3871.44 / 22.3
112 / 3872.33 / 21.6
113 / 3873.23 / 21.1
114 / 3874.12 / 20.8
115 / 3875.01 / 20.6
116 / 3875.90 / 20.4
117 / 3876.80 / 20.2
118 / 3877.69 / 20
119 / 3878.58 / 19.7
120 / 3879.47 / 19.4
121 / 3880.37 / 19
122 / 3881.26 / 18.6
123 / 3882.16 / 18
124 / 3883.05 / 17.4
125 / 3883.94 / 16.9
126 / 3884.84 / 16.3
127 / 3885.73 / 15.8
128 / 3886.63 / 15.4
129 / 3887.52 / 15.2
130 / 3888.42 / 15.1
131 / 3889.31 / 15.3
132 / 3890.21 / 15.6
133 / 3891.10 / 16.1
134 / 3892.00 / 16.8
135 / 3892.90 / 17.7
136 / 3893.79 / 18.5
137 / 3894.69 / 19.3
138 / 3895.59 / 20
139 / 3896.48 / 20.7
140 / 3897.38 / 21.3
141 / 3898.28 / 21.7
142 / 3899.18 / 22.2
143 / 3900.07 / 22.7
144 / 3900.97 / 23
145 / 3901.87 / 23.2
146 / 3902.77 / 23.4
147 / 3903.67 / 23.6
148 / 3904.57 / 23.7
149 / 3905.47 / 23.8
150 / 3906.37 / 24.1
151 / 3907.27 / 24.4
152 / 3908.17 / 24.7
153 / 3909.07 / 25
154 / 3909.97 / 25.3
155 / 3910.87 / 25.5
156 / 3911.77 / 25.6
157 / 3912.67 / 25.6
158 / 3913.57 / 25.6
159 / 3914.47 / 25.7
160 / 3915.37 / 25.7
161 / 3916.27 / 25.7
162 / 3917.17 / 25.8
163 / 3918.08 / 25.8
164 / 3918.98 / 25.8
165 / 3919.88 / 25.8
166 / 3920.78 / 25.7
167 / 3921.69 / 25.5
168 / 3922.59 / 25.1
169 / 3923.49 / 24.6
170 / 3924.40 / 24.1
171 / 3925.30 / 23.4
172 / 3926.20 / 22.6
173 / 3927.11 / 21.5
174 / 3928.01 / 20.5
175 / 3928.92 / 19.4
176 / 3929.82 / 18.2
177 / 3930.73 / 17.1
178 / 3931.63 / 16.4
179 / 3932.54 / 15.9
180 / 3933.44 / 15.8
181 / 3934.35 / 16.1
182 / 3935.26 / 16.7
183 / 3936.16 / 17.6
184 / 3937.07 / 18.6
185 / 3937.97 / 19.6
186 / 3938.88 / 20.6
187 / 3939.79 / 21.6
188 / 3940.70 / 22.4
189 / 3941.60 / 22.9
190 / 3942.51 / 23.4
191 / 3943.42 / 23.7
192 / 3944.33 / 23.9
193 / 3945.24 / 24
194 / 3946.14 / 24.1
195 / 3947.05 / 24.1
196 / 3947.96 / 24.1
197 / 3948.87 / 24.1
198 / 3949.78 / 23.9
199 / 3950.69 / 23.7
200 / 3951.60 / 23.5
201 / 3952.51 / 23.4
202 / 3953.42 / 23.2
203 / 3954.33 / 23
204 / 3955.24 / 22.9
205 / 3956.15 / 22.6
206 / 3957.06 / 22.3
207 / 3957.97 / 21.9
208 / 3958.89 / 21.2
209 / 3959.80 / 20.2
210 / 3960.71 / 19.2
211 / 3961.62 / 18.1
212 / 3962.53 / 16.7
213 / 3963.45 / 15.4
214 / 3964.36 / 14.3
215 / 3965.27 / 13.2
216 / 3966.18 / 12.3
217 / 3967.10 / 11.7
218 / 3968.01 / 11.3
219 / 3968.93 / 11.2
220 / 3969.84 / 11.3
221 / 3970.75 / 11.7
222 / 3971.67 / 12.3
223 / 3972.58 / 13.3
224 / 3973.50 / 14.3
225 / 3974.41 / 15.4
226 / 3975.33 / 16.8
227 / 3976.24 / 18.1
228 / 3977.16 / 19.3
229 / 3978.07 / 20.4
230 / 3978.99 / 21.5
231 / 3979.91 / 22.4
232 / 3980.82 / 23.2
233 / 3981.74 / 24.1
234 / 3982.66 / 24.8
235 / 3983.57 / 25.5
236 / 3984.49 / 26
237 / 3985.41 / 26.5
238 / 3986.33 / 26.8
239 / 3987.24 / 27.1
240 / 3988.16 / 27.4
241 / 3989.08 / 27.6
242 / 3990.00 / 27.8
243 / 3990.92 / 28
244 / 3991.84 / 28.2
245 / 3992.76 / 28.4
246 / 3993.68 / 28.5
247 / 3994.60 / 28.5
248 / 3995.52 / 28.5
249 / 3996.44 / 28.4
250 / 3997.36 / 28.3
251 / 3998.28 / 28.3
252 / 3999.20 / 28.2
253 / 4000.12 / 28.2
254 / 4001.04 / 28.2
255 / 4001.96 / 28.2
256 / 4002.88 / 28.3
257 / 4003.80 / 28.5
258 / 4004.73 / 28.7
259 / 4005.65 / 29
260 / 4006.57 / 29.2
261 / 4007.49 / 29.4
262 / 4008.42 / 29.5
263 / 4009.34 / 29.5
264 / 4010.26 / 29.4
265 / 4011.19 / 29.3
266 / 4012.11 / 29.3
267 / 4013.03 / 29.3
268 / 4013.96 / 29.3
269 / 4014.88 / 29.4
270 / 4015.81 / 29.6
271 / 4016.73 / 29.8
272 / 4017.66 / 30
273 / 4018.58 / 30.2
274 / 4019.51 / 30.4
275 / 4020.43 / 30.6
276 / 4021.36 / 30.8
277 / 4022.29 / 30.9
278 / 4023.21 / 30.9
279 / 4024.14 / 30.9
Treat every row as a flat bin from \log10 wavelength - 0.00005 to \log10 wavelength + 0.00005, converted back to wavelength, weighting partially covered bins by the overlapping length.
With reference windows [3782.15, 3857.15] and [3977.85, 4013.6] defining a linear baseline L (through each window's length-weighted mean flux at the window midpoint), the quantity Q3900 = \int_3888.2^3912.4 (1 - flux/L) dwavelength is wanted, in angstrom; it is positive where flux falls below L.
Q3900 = 1.2 angstrom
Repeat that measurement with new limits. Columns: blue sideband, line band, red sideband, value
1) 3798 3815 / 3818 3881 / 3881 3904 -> -3.0 angstrom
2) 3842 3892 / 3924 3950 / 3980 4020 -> 4.0 angstrom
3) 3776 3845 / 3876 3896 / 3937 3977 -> 1.1 angstrom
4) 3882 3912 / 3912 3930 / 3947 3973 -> -4.2 angstrom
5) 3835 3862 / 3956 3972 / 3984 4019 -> 6.4 angstrom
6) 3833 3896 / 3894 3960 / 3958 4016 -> -3.2 angstrom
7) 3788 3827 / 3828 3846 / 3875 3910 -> 3.5 angstrom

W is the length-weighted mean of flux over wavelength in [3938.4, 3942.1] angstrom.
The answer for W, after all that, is 21.9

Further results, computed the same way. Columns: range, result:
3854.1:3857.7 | 23.3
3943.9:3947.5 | 24.1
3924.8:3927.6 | 22.5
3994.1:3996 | 28.5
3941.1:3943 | 23.2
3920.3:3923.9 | 25.3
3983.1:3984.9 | 25.8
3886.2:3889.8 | 15.3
